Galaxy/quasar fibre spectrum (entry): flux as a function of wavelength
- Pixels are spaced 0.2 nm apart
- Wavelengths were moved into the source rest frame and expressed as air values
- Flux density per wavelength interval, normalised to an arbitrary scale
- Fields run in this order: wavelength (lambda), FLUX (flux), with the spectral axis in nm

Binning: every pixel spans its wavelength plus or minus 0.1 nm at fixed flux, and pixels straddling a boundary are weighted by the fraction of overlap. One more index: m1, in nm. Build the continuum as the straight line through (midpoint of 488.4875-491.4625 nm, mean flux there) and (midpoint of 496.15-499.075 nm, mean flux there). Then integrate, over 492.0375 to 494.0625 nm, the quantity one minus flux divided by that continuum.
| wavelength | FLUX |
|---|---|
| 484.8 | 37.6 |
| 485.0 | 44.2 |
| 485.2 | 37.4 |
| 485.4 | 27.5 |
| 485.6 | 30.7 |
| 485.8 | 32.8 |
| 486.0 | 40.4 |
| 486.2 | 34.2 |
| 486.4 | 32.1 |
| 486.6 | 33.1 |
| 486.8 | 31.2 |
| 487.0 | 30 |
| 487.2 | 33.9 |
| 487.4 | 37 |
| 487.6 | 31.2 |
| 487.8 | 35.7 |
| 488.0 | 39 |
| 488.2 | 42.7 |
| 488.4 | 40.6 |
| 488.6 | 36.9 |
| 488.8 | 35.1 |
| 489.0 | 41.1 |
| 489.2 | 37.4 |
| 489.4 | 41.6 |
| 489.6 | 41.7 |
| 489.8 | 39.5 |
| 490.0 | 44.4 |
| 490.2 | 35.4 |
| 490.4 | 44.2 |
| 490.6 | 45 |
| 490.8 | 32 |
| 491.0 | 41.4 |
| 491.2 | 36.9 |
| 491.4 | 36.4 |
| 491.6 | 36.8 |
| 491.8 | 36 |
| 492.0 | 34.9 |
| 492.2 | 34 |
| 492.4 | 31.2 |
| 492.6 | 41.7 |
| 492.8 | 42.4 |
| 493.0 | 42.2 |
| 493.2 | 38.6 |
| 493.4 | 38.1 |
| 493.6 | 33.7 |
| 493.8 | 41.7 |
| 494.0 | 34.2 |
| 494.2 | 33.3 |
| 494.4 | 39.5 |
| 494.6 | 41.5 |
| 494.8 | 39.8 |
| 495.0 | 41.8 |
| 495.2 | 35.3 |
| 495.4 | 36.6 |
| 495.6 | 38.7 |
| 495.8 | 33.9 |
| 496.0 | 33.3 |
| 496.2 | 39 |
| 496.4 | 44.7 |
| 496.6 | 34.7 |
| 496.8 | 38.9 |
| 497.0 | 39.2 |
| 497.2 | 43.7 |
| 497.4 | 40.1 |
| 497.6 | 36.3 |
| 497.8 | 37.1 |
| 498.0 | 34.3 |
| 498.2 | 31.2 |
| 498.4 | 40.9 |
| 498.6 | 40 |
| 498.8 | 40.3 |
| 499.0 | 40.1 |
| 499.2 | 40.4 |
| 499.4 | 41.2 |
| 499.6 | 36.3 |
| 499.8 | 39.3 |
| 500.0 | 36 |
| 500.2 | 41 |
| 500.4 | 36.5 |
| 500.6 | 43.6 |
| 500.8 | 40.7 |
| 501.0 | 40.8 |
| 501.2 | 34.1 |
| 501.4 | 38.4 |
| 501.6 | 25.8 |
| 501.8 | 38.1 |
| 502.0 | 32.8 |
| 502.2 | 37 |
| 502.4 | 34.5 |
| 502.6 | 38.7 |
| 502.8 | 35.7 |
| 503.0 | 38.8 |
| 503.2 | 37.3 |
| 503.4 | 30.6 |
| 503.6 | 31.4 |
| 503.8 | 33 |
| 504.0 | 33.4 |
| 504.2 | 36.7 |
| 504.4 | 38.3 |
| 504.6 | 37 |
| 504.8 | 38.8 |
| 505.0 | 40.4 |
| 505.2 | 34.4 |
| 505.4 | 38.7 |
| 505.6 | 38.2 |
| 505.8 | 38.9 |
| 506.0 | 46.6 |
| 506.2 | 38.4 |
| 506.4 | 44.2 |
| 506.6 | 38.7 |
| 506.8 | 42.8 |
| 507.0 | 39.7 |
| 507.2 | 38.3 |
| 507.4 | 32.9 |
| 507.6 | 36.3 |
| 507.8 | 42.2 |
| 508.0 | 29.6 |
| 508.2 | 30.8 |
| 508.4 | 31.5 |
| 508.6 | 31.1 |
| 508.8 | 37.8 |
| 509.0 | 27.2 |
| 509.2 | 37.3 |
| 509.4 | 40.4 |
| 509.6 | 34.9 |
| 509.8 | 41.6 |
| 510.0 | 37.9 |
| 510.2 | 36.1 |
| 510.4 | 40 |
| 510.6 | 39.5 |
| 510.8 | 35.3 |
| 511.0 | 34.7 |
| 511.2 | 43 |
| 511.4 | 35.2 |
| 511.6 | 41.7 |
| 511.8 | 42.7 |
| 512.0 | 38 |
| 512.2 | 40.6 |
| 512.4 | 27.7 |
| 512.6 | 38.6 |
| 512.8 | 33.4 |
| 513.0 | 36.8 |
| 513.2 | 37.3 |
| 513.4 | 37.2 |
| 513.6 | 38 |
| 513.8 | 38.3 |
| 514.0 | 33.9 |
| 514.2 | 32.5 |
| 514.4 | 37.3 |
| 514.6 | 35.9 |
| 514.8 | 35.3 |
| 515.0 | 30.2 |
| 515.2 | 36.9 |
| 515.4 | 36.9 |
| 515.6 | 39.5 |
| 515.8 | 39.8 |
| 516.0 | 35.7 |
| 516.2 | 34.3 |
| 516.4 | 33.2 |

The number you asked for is 0.07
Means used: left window 39.3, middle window 37.8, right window 38.7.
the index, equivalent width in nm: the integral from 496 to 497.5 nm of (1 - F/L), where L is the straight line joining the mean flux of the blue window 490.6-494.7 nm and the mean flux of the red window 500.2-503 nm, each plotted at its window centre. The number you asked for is -0.10 nm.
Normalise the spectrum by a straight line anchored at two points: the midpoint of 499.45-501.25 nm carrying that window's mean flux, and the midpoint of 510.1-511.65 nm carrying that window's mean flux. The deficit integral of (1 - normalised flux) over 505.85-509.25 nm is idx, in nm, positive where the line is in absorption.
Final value 0.14 nm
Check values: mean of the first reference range 38.9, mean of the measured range 36.8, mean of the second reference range 38.1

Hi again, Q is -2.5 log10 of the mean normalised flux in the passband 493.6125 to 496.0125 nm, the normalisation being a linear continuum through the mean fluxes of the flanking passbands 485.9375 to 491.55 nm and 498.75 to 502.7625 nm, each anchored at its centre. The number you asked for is 0.00 mag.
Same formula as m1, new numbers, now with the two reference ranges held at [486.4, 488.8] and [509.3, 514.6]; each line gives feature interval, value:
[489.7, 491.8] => -0.20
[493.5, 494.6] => -0.03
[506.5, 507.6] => -0.04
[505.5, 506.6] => -0.12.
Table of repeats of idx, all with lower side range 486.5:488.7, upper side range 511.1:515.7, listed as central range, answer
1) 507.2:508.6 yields 0.098 nm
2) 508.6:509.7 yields 0.045 nm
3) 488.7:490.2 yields -0.174 nm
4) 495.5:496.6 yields -0.050 nm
